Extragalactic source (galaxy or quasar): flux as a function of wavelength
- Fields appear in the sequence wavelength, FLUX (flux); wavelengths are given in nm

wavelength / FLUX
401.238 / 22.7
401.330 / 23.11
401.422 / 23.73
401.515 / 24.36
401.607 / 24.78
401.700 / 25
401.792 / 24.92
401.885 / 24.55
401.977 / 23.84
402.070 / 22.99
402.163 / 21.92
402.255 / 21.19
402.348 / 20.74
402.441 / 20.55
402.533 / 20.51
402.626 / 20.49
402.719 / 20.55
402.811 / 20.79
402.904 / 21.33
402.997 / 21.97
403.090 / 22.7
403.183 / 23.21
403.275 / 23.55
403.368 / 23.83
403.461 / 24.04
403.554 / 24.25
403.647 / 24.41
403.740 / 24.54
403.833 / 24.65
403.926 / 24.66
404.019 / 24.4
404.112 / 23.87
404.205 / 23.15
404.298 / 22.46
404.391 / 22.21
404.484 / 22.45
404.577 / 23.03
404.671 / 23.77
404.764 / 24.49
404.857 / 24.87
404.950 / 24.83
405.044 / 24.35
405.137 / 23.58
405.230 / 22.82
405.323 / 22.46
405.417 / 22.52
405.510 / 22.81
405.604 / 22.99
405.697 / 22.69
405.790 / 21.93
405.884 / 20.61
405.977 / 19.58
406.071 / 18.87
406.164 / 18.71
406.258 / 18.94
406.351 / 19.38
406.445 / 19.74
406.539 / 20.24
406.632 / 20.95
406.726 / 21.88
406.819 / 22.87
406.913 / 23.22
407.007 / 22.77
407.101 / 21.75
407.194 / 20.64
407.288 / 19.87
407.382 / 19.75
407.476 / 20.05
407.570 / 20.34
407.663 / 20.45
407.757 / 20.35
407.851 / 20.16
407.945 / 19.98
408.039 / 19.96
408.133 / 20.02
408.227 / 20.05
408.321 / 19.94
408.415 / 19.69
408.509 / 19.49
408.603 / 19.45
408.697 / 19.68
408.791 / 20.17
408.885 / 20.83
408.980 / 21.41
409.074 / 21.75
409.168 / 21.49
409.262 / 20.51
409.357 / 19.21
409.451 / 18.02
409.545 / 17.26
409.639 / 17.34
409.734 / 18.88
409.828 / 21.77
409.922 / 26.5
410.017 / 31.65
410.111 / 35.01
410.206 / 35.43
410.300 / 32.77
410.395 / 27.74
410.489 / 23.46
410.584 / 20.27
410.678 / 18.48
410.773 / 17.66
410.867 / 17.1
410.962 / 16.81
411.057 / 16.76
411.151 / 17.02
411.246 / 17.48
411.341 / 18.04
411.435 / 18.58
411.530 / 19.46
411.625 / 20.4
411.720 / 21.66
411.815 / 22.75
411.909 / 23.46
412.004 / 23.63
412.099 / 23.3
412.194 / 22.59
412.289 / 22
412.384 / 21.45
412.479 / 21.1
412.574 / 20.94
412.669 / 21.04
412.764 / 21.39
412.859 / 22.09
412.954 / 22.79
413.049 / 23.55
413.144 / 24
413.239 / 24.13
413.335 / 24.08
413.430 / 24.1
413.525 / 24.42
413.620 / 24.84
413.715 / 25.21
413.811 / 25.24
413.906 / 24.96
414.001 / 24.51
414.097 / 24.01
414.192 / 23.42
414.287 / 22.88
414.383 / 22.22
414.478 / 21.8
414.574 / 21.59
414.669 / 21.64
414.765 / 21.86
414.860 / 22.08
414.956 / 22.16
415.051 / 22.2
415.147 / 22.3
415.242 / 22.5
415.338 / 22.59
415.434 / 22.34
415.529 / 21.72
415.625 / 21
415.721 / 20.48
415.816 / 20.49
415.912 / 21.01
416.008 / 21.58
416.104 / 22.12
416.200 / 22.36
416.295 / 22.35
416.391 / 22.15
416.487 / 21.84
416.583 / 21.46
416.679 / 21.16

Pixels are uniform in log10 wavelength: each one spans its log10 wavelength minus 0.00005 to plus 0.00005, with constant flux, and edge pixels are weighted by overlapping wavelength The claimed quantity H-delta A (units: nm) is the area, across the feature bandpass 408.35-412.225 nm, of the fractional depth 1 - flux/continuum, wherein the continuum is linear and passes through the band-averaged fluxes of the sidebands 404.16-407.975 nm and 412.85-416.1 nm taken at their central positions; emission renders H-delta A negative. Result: 0.12 nm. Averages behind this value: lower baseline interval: 21.7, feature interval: 21.6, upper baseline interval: 22.8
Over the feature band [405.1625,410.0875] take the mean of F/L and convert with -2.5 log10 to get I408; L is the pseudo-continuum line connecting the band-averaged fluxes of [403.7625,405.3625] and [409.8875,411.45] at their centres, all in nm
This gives 0.12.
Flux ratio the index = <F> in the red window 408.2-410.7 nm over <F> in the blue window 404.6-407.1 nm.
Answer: 1.03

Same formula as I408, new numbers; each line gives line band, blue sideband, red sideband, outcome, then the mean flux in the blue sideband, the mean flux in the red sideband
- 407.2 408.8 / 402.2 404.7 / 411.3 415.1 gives 0.14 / 22.7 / 22.5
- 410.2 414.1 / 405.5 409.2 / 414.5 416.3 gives -0.05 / 20.6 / 21.8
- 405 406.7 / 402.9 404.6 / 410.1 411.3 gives 0.09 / 23.5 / 22.4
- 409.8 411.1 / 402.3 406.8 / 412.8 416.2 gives -0.09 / 22.3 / 22.8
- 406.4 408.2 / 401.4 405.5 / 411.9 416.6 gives 0.11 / 23.2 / 22.6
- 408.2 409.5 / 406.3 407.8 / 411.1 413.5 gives 0.05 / 20.9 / 21.7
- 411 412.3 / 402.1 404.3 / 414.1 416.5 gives 0.09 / 22.7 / 22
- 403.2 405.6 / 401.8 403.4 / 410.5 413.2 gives -0.09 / 22.1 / 20.6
